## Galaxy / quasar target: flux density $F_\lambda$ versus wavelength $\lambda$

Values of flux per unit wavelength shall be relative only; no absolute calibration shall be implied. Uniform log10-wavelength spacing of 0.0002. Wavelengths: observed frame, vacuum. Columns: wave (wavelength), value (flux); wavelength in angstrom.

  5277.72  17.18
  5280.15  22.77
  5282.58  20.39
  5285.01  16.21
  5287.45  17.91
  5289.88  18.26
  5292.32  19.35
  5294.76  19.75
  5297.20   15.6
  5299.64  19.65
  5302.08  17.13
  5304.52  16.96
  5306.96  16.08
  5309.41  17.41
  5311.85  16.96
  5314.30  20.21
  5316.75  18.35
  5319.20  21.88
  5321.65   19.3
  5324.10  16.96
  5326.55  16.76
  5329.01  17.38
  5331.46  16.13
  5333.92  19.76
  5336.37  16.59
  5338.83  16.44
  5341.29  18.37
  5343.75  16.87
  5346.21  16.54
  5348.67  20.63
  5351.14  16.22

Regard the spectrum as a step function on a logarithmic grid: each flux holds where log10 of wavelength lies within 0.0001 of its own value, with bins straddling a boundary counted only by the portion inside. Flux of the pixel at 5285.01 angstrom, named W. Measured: 16.21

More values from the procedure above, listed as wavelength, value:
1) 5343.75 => 16.87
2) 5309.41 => 17.41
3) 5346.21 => 16.54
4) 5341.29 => 18.37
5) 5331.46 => 16.13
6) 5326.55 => 16.76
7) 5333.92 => 19.76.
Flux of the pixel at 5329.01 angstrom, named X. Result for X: 17.38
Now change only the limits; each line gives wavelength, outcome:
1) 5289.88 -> 18.26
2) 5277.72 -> 17.18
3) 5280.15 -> 22.77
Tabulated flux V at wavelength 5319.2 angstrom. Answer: 21.88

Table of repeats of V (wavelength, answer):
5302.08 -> 17.13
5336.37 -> 16.59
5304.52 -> 16.96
